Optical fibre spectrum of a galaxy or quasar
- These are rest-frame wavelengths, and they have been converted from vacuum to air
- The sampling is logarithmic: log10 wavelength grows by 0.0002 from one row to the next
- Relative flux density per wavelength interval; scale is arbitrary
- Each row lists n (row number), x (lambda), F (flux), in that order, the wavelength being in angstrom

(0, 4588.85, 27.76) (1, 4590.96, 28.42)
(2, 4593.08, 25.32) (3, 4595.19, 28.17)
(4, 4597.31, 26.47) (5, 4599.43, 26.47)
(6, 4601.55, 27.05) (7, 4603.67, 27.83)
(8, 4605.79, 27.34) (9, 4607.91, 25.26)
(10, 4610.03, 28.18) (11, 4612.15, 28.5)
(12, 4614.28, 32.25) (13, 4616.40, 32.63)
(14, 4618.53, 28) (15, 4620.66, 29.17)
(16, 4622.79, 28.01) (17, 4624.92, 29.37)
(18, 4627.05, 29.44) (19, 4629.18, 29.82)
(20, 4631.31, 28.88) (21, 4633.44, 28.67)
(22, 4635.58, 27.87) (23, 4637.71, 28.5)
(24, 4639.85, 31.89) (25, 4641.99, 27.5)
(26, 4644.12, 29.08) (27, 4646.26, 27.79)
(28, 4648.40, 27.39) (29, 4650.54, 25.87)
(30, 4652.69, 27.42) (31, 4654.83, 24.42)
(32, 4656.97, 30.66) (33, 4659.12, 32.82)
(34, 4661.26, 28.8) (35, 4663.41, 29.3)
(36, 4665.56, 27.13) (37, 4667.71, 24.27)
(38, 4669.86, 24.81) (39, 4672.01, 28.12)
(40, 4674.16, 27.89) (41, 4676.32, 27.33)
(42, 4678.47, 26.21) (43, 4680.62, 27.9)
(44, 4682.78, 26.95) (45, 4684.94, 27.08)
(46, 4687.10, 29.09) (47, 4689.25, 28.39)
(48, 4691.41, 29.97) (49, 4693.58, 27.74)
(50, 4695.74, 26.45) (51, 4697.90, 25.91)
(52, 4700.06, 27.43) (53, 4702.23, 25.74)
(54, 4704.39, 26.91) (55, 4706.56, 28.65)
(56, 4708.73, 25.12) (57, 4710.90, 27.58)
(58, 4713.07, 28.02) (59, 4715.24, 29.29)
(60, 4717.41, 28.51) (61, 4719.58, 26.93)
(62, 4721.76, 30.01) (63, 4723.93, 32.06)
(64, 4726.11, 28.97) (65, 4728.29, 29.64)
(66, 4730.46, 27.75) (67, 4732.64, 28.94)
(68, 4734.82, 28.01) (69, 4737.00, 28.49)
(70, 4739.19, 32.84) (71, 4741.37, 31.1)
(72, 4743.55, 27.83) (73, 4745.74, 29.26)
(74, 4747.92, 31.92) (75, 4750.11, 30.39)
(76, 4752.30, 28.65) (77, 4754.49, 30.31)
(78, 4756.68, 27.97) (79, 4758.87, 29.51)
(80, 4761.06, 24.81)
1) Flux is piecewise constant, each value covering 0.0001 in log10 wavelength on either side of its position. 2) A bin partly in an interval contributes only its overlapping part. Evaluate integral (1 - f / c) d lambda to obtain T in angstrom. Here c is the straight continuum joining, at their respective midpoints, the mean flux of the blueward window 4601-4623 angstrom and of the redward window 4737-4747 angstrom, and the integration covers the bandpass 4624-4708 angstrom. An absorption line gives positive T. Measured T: 3.8 angstrom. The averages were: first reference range 28.6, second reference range 30.1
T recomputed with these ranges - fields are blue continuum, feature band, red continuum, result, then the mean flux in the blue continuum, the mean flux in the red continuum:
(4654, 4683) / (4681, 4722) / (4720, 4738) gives 1.2 angstrom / 27.7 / 29.2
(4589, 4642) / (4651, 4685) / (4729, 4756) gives 1.6 angstrom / 28.4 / 29.6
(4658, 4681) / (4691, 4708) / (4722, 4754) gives 0.8 angstrom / 27.7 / 29.7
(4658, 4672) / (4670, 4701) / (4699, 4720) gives 0.2 angstrom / 27.9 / 27.4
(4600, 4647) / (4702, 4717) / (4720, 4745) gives 1.0 angstrom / 28.8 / 29.5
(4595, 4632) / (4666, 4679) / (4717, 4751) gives 1.1 angstrom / 28.5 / 29.6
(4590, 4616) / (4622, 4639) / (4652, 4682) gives -0.7 angstrom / 27.7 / 27.6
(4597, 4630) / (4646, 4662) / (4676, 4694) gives 0.0 angstrom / 28.5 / 27.9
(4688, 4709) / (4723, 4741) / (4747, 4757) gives -0.4 angstrom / 27.3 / 29.9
